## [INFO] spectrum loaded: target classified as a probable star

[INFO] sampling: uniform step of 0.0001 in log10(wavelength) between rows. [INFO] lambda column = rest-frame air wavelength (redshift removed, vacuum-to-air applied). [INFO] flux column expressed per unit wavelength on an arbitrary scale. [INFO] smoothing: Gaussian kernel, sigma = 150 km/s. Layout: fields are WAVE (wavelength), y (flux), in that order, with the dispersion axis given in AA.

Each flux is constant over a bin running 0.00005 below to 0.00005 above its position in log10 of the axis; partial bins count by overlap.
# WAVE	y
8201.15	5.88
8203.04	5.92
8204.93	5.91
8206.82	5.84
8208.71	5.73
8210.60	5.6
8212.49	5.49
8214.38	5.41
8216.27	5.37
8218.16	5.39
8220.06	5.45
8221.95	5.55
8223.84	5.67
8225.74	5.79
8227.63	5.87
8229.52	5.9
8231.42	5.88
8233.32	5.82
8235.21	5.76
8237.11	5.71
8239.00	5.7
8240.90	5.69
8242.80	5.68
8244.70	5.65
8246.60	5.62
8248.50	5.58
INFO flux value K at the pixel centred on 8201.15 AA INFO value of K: 5.88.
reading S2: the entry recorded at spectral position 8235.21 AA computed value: 5.76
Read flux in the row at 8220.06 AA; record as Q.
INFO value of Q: 5.45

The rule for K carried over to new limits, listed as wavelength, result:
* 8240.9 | 5.69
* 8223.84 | 5.67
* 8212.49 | 5.49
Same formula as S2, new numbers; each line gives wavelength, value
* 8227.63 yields 5.87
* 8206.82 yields 5.84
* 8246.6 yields 5.62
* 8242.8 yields 5.68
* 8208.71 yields 5.73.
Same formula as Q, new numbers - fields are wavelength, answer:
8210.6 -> 5.6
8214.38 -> 5.41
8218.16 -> 5.39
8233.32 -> 5.82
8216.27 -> 5.37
